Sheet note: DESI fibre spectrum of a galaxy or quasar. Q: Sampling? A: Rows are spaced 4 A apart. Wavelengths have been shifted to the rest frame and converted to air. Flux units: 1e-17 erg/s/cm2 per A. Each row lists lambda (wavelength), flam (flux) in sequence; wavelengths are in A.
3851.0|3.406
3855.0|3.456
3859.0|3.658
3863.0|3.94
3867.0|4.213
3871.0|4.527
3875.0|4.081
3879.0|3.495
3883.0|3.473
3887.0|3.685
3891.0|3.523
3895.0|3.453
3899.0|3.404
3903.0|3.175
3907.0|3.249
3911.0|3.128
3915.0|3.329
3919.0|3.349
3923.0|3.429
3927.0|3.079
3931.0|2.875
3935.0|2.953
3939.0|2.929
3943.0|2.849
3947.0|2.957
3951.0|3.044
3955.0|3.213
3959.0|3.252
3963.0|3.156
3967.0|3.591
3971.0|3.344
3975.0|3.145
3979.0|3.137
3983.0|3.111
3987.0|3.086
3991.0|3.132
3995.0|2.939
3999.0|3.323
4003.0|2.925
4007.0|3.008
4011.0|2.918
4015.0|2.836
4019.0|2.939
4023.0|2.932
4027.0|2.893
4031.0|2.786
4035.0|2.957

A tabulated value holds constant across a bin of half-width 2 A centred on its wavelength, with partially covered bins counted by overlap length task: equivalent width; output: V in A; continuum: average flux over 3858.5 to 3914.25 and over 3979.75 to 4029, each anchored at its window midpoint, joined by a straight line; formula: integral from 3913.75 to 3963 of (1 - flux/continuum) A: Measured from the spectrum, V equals 3.7 A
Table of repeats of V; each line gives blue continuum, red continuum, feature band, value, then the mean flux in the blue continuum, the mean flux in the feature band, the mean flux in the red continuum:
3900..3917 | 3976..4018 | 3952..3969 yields -0.9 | 3.23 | 3.29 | 3.04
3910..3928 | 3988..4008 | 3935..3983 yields 0.5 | 3.28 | 3.14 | 3.07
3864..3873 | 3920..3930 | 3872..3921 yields 4.0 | 4.32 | 3.47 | 3.23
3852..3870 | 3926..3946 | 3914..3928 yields -0.9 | 3.83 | 3.31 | 2.93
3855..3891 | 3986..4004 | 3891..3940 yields 5.0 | 3.84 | 3.21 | 3.09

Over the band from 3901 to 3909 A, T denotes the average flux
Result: 3.21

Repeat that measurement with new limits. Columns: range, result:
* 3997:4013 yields 3.04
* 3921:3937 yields 3.08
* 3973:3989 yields 3.12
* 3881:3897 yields 3.53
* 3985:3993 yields 3.11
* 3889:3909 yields 3.36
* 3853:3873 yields 3.96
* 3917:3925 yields 3.39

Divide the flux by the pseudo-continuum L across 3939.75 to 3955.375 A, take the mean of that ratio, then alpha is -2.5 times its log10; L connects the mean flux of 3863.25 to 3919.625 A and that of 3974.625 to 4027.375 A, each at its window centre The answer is 0.11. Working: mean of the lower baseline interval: 3.59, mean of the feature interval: 2.99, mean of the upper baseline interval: 3.02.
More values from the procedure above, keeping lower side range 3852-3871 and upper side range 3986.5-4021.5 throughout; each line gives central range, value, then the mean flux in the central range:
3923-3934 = 0.14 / 3.06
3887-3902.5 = 0.06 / 3.46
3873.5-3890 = 0.03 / 3.66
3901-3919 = 0.11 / 3.23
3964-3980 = -0.03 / 3.31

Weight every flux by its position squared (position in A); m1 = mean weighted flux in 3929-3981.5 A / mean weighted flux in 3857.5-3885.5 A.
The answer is 0.8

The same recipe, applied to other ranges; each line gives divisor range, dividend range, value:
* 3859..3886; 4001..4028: 0.80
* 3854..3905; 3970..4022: 0.88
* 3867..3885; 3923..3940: 0.79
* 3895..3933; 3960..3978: 1.05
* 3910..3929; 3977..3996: 0.98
